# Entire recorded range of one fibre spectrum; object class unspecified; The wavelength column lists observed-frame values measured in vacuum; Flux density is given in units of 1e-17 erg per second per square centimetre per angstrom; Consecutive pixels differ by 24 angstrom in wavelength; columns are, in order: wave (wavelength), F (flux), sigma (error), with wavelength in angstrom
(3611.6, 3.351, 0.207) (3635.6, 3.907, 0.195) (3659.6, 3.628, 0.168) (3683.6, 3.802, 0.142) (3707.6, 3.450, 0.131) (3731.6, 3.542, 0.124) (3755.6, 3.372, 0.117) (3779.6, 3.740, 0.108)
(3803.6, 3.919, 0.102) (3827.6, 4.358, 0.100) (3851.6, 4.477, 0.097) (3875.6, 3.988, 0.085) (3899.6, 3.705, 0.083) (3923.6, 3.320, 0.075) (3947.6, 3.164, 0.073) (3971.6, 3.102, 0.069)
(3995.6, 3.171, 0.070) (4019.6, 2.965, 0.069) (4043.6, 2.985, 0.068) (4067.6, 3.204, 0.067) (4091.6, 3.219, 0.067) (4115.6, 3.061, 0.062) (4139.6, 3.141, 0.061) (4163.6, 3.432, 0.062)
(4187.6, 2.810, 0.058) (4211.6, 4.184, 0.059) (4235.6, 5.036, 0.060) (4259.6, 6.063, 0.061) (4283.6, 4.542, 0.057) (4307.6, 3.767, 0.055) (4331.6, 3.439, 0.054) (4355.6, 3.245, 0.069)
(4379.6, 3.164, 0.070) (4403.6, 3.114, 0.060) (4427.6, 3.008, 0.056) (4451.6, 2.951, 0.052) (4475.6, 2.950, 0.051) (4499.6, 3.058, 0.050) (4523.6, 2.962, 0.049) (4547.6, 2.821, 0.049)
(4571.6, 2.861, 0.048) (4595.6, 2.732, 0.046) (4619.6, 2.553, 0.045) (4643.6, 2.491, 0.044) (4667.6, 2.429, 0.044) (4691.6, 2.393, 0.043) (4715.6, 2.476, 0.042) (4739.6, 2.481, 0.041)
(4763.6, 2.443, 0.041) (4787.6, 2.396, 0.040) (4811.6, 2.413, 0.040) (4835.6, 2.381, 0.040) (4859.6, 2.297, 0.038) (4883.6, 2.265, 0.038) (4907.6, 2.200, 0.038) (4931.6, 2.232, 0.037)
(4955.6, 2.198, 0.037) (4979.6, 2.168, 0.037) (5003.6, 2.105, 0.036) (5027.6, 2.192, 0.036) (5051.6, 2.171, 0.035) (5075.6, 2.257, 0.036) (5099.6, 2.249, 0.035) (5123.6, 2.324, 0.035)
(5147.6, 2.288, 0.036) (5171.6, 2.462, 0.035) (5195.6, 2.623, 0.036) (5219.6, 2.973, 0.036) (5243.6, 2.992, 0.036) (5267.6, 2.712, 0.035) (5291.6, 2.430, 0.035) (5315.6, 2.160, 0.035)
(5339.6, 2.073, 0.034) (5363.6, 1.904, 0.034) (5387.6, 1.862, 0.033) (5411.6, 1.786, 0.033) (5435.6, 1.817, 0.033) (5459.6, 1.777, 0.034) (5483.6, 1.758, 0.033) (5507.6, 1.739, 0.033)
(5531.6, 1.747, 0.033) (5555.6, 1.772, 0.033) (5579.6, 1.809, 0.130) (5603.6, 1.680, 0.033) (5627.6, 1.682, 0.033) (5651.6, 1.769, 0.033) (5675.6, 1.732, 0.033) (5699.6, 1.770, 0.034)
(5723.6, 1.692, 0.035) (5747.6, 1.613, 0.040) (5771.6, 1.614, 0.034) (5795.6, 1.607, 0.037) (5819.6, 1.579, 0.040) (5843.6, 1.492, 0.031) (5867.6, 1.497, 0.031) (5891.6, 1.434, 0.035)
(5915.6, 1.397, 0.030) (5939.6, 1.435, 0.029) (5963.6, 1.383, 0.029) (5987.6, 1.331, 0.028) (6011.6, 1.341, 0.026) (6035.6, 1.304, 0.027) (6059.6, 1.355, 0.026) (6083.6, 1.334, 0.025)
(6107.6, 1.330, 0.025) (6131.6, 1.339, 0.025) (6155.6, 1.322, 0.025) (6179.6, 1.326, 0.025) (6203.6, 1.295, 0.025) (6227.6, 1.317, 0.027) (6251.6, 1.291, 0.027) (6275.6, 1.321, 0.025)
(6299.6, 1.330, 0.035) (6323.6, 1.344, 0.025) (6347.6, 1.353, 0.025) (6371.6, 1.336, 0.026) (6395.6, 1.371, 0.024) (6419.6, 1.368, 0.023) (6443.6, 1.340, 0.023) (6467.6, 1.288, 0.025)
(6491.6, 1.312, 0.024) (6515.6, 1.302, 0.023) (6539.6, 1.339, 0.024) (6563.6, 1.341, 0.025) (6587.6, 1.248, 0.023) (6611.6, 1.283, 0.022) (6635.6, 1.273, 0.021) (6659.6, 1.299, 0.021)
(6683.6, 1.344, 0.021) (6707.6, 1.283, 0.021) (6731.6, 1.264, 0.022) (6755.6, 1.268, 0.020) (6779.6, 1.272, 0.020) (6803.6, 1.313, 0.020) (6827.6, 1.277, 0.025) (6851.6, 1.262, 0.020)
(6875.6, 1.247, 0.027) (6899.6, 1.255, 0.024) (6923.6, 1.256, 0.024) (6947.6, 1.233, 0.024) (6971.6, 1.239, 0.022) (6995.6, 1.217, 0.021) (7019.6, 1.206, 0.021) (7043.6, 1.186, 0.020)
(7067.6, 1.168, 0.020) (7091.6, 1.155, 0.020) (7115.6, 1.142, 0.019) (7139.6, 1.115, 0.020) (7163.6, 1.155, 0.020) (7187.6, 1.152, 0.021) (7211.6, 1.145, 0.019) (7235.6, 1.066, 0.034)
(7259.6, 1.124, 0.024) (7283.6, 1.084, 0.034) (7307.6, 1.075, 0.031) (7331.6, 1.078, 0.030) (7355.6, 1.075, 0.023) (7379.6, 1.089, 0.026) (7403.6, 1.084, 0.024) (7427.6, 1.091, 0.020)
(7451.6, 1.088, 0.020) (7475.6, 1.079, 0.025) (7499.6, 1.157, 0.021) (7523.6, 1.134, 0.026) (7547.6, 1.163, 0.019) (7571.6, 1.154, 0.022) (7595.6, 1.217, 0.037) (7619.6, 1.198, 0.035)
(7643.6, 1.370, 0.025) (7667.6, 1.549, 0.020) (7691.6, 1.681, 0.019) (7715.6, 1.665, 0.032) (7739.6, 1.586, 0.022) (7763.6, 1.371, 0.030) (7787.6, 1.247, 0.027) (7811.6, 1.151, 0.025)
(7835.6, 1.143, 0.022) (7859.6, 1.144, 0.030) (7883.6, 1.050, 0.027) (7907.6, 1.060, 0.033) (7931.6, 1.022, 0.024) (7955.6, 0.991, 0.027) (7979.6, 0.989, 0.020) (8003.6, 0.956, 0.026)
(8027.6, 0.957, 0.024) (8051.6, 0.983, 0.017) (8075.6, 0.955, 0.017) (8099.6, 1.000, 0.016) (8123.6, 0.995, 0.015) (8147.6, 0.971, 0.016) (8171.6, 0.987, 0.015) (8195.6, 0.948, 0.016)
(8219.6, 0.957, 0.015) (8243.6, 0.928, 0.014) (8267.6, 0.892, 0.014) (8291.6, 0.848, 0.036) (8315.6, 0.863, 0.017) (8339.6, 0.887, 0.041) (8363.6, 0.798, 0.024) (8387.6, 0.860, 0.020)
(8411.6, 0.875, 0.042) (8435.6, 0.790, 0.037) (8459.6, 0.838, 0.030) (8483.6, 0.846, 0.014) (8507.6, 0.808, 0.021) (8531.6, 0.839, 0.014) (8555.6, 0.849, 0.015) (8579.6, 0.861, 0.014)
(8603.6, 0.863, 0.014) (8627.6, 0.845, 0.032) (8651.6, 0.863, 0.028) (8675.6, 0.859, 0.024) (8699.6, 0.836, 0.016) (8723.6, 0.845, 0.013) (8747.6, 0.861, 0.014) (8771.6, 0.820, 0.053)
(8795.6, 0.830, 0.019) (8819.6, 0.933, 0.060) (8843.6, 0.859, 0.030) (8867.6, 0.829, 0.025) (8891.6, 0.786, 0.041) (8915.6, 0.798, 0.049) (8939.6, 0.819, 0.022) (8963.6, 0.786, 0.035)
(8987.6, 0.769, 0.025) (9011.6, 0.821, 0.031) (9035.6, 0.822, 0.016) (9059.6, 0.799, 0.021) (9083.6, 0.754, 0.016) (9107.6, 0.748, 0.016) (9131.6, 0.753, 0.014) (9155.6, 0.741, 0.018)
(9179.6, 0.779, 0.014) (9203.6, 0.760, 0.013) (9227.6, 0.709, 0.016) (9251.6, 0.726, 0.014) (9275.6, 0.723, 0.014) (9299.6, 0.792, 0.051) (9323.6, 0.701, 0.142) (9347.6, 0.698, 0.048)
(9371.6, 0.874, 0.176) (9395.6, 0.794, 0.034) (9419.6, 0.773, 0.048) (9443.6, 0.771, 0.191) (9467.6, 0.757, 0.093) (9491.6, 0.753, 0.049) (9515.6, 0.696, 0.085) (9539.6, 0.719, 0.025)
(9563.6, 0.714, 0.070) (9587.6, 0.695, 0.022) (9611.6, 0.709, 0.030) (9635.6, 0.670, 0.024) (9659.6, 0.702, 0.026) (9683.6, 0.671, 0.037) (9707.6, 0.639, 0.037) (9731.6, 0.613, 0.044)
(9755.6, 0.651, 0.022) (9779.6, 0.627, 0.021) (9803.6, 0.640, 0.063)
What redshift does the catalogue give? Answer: 1.753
